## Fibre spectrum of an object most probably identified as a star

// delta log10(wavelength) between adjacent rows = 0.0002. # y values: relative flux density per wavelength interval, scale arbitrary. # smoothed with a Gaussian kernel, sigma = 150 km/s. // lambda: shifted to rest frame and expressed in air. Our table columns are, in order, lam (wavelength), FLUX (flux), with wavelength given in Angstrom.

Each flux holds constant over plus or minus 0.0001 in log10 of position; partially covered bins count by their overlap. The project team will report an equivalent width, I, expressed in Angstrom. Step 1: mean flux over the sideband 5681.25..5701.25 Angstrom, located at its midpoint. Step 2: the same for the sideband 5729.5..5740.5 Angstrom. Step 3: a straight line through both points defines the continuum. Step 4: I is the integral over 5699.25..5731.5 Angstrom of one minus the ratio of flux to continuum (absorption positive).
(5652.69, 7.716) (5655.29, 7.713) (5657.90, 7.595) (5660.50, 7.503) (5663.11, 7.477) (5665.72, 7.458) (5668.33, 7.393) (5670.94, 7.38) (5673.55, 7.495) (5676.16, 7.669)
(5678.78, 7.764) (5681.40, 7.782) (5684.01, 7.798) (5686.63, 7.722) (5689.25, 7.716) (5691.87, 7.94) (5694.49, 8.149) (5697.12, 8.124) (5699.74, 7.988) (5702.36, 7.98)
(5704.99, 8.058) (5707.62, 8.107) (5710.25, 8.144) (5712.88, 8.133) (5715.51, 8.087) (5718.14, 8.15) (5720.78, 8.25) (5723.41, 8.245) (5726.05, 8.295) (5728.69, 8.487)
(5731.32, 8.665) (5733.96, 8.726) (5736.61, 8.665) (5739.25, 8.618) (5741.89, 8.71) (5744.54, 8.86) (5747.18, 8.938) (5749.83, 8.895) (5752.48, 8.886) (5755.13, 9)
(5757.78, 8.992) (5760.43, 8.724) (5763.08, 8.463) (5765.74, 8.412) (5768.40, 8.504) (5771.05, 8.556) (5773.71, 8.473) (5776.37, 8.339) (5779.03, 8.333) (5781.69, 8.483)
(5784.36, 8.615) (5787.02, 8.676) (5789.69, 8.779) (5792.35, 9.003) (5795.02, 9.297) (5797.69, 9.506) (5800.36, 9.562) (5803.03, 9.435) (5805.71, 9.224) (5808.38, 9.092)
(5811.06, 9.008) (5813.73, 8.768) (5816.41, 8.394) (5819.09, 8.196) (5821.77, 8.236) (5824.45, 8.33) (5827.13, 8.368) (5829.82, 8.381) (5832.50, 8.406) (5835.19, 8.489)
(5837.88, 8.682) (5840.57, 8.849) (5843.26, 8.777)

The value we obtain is 0.5 Angstrom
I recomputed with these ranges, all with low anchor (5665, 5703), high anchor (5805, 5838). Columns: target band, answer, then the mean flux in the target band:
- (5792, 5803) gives -1.2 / 9.38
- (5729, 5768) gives -2.9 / 8.74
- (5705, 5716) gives -0.3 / 8.11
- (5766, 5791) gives -0.6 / 8.52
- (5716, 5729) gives -0.4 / 8.25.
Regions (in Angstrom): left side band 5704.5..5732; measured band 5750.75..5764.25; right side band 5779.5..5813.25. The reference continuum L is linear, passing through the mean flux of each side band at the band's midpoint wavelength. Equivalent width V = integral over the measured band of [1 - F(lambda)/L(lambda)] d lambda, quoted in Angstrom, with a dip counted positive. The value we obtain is -0.3 Angstrom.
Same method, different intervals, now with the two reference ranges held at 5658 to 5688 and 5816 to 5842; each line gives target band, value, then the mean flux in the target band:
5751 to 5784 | -2.0 Angstrom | 8.6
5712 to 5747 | -2.6 Angstrom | 8.47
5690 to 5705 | -0.6 Angstrom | 8.03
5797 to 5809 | -1.6 Angstrom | 9.37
